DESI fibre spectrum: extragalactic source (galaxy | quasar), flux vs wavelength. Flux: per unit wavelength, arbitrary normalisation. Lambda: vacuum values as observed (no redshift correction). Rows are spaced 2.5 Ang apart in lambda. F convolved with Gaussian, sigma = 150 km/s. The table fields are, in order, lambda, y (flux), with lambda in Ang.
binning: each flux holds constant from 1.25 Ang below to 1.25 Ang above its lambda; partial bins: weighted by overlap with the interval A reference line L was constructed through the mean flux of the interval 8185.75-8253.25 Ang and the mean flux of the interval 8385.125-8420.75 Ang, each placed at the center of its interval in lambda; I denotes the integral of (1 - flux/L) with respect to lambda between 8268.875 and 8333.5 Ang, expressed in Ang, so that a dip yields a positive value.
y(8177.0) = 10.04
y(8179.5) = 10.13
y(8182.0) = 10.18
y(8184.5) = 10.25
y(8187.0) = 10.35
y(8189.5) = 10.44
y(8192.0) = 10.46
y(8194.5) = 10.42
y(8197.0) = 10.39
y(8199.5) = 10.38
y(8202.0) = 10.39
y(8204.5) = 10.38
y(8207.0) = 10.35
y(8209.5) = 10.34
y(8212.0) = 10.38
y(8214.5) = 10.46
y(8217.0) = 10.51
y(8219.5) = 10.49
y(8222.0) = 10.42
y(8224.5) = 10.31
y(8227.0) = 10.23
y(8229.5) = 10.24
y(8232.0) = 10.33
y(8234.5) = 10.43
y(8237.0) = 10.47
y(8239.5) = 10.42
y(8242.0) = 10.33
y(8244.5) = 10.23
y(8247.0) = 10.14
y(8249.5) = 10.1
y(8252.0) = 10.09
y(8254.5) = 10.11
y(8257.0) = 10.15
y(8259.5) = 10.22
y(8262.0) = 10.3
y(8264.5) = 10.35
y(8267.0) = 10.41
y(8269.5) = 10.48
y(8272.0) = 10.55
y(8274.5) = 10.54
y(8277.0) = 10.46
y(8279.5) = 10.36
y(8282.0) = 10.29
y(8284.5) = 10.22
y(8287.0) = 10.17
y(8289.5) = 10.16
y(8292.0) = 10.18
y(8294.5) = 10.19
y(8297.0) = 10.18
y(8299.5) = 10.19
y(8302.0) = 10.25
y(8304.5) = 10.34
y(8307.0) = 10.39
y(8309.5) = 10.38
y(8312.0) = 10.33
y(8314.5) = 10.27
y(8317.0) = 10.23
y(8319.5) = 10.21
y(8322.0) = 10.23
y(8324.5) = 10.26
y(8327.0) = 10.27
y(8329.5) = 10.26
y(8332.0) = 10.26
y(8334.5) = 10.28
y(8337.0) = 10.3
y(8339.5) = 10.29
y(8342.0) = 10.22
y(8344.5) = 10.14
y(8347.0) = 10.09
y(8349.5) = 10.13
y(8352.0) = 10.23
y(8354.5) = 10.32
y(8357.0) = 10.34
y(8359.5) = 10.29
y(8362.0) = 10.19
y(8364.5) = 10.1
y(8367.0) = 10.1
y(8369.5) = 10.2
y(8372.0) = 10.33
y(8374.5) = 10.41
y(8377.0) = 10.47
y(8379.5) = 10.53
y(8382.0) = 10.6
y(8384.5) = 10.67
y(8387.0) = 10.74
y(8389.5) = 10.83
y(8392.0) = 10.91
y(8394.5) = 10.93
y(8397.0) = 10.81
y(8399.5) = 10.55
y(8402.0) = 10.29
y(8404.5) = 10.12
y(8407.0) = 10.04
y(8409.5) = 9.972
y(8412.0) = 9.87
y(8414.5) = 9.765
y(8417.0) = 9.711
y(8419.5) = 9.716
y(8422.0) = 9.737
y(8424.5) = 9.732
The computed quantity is 0.3 Ang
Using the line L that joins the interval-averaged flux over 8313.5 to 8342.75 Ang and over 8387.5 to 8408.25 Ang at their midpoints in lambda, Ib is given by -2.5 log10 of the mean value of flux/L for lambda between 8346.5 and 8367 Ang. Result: 0.018 mag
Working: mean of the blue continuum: 10.3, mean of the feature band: 10.2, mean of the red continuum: 10.6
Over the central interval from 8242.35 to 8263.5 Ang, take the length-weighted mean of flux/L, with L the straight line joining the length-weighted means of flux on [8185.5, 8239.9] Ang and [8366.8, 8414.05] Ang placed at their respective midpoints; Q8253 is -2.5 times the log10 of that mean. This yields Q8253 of 0.02 mag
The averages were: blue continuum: 10.4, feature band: 10.2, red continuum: 10.4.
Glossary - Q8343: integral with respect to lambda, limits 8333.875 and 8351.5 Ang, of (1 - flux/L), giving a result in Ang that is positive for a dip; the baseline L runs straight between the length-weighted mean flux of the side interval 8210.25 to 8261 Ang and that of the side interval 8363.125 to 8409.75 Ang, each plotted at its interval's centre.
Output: 0.4 Ang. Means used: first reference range 10.3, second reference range 10.5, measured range 10.2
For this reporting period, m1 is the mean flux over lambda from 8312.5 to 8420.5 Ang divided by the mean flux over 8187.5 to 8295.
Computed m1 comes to 1.0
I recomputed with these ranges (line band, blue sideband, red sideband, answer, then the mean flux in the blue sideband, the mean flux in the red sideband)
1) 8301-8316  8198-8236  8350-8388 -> 0.1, 10.4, 10.4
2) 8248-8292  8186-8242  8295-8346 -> 0.1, 10.4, 10.3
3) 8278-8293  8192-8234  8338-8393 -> 0.2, 10.4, 10.4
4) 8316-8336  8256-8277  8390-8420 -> 0.1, 10.4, 10.3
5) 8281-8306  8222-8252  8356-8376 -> 0.1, 10.3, 10.2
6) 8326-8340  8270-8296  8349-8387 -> 0.1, 10.3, 10.3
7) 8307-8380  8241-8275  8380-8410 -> 1.3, 10.3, 10.6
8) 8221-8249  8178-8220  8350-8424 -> 0.1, 10.4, 10.3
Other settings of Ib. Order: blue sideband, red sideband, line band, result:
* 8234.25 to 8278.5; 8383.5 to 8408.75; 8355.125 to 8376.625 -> 0.03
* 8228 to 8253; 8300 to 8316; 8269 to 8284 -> -0.01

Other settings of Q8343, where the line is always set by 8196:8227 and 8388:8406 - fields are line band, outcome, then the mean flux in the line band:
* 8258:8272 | 0.1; 10.4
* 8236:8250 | 0.2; 10.3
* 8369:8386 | 0.2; 10.5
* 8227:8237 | 0.1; 10.3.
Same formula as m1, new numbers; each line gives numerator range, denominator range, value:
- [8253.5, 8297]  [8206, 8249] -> 0.99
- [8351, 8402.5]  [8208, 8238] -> 1.01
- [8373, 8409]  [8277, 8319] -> 1.03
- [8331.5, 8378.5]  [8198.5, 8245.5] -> 0.99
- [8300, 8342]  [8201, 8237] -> 0.99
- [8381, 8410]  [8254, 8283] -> 1.02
